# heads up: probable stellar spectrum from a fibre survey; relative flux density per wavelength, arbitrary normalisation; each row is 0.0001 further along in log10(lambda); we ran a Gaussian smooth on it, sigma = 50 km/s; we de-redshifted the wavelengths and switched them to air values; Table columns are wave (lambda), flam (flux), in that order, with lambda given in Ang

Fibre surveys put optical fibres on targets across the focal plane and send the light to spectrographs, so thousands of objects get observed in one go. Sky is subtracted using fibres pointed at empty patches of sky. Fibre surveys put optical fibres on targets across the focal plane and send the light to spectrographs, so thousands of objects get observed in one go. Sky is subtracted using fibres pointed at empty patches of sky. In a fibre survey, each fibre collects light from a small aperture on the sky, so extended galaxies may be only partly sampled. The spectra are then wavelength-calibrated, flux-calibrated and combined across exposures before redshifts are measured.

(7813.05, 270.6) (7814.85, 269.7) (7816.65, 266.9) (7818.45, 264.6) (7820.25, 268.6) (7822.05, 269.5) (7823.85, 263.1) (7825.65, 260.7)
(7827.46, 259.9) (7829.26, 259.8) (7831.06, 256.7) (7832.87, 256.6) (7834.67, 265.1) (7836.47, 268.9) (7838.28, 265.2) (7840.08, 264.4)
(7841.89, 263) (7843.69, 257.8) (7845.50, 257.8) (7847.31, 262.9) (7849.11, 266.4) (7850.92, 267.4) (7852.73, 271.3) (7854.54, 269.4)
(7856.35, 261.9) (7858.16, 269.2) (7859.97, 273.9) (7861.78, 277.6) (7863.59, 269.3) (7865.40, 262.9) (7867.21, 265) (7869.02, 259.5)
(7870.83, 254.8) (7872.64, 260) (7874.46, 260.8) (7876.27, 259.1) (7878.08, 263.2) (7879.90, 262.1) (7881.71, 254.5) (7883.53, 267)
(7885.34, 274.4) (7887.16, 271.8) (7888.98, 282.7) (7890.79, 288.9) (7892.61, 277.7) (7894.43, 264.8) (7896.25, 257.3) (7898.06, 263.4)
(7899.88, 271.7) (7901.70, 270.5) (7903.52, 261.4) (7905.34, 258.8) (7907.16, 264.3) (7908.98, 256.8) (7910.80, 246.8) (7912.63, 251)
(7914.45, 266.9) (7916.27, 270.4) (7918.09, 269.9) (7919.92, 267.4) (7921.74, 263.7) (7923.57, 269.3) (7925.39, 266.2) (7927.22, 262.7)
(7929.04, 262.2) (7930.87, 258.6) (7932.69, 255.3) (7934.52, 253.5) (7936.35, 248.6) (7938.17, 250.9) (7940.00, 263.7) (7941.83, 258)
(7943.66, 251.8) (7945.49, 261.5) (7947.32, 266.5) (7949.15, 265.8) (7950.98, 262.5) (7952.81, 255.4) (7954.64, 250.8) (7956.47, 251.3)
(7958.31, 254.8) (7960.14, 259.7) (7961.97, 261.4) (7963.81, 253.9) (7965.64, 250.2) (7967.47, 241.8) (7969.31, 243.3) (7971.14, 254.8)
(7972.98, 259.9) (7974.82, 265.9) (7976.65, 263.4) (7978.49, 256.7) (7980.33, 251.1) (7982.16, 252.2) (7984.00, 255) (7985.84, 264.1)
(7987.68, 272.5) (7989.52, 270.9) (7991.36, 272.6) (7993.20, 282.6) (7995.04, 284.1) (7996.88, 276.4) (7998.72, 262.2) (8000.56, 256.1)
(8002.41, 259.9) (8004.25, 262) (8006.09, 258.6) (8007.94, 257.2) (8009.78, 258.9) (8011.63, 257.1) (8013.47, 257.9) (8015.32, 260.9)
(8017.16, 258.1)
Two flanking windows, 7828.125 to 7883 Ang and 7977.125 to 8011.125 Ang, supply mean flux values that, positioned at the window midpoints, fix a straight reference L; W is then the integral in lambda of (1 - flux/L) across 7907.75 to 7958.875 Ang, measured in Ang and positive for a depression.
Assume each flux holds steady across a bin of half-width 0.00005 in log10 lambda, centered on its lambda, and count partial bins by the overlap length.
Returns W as 0.8 Ang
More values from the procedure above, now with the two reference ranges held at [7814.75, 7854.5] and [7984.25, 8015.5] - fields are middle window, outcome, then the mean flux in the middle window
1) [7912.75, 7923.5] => -0.08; 267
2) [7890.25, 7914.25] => 0.06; 264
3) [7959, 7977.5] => 0.68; 255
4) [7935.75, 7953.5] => 0.41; 259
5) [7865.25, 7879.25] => 0.19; 261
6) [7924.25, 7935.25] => 0.19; 260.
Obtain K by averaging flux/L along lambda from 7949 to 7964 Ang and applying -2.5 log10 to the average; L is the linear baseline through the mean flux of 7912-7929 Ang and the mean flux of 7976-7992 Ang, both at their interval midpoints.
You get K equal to 0.027 mag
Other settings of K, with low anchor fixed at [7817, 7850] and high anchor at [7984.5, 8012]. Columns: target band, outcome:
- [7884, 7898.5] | -0.04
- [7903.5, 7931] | 0.01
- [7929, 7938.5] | 0.04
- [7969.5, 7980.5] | 0.03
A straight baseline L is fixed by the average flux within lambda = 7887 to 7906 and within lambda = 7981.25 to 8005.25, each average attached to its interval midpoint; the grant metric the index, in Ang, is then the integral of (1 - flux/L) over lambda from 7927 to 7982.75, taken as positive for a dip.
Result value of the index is 2.5 Ang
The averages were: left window 270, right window 267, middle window 256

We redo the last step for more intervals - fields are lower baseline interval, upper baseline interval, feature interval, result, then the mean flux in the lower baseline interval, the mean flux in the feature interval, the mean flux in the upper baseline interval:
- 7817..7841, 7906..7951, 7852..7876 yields -0.3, 263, 266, 261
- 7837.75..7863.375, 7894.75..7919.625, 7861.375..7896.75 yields -0.3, 266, 267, 262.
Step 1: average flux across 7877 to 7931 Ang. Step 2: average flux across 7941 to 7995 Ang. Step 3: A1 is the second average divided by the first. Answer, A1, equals 0.98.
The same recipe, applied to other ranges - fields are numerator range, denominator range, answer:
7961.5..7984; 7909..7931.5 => 0.97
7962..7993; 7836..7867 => 0.97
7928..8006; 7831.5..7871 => 0.98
